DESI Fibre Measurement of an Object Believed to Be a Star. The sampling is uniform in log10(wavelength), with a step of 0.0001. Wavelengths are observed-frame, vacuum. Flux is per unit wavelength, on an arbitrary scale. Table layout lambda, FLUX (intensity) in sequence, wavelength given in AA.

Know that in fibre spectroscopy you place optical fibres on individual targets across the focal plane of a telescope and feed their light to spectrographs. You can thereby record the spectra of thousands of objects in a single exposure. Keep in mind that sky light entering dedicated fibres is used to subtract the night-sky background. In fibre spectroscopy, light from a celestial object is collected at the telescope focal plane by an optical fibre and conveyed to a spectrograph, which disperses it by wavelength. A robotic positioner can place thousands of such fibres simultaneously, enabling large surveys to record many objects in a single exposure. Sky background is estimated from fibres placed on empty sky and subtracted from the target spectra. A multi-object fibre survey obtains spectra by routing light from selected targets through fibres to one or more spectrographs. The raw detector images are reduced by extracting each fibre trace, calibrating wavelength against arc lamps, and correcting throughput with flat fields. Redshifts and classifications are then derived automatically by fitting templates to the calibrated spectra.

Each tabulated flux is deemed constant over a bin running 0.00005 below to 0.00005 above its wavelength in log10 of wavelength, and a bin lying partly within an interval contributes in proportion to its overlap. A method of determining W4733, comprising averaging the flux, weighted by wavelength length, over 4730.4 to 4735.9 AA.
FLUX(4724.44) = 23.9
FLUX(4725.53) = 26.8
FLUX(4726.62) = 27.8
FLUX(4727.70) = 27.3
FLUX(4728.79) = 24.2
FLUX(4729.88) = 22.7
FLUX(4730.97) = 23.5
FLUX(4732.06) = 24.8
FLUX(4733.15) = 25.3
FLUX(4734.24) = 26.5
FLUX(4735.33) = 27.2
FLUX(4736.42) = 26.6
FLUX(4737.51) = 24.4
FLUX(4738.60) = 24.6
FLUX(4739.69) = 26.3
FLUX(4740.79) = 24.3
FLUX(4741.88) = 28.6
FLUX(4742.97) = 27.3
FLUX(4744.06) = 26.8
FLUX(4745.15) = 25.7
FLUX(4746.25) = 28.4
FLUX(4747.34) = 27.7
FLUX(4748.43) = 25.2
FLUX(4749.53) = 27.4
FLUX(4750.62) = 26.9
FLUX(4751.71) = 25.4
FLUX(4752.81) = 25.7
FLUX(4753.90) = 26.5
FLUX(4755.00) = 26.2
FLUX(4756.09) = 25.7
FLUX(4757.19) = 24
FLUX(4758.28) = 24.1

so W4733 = 25.4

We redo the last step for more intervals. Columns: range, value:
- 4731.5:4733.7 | 25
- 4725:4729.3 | 26.6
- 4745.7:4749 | 27.1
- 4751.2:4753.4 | 25.6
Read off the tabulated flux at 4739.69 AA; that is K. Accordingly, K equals 26.3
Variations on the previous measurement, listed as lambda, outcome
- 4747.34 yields 27.7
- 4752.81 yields 25.7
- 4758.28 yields 24.1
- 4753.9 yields 26.5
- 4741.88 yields 28.6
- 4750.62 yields 26.9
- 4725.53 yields 26.8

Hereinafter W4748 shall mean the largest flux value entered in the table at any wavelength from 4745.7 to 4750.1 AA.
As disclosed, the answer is 28.4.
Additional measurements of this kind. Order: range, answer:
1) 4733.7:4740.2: 27.2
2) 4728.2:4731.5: 24.2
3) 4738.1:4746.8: 28.6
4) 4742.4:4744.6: 27.3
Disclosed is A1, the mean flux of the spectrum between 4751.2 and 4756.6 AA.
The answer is 25.9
